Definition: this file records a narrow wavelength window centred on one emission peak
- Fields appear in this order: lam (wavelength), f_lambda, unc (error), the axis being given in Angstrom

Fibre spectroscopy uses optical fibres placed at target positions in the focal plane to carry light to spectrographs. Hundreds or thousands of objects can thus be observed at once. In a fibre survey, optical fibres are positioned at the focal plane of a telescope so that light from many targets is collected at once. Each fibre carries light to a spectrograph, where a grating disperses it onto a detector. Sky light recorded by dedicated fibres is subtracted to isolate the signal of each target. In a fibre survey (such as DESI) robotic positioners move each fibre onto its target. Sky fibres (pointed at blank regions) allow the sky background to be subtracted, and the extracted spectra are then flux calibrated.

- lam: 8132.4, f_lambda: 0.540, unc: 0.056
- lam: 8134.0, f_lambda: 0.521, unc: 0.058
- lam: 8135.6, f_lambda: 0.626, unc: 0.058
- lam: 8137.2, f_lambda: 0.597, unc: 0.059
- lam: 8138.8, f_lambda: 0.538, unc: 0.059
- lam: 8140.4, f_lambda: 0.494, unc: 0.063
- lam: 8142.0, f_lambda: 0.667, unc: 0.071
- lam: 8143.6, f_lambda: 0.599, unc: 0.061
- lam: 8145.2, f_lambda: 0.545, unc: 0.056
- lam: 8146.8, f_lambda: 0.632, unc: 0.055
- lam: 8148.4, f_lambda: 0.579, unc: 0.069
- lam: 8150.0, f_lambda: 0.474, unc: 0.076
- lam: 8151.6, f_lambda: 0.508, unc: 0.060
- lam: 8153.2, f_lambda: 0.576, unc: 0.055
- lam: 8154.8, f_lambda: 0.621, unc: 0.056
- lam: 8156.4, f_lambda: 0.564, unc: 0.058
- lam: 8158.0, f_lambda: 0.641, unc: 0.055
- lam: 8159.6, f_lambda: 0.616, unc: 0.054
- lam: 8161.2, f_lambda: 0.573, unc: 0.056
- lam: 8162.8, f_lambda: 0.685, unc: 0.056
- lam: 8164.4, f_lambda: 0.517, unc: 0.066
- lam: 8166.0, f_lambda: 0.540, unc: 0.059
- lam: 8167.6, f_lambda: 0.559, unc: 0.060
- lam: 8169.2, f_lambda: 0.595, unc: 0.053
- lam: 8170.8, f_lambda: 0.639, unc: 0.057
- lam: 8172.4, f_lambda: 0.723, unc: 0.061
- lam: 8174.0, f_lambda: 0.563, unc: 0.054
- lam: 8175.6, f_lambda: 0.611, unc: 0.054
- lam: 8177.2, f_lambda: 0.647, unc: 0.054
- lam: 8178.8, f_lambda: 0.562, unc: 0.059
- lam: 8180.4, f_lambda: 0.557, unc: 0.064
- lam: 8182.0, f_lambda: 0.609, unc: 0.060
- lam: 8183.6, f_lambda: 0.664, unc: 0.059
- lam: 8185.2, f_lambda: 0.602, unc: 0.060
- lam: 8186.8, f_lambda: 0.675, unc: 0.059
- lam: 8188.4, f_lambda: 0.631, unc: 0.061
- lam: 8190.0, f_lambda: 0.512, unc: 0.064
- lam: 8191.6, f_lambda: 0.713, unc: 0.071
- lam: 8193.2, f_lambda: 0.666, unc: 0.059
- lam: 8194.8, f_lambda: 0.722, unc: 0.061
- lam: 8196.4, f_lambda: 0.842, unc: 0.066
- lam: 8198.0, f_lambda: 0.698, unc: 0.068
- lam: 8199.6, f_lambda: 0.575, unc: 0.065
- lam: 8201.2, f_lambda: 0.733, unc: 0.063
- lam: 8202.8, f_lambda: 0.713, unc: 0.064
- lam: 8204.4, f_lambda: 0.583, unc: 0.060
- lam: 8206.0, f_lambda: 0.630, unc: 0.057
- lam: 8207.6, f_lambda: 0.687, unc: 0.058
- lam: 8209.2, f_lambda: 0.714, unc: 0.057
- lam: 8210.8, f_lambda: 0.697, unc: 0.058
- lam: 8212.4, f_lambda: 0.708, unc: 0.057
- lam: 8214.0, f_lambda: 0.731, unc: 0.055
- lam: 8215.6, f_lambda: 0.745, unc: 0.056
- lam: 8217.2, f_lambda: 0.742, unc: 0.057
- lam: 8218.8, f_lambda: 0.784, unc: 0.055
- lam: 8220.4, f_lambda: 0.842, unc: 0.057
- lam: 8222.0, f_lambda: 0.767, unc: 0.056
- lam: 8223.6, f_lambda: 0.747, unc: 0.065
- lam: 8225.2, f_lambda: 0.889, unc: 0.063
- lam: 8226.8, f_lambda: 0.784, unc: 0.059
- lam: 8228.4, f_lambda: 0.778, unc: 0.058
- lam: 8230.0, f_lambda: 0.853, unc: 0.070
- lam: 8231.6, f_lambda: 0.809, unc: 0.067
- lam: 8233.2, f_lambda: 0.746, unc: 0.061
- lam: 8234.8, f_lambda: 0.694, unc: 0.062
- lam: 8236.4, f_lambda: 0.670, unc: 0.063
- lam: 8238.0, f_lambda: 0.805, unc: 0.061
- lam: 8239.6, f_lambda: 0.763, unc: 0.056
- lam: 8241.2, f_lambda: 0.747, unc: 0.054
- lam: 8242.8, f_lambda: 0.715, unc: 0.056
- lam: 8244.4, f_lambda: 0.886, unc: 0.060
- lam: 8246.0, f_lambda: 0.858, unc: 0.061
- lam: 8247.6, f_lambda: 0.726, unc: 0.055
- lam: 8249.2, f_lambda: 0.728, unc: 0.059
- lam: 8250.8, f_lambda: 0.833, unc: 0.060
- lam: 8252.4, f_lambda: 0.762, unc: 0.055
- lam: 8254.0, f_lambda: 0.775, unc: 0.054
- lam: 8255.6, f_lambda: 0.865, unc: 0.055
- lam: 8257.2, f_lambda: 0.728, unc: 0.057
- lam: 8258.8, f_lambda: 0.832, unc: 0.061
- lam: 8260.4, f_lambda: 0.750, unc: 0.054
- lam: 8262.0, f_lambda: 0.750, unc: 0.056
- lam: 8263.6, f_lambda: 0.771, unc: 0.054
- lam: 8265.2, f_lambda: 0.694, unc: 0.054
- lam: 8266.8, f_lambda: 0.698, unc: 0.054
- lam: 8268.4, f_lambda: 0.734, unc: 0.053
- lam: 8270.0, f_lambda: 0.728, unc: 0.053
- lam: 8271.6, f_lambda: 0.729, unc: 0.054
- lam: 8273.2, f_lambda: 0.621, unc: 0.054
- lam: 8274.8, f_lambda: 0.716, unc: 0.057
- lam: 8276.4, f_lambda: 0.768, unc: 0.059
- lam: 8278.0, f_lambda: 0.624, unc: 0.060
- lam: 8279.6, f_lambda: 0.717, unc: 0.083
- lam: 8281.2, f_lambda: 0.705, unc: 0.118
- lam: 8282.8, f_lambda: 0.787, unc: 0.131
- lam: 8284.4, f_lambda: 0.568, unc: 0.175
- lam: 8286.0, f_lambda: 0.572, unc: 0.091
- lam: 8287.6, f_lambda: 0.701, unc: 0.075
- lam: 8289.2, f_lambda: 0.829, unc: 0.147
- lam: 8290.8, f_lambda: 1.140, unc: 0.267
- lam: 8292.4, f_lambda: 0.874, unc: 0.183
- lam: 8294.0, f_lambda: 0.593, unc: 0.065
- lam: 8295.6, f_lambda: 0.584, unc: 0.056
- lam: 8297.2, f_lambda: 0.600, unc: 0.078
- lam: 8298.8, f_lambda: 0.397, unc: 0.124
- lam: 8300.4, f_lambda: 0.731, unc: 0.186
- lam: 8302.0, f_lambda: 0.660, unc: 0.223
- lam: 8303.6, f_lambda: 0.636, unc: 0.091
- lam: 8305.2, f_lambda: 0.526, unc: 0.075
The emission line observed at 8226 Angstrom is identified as Mg II 2798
